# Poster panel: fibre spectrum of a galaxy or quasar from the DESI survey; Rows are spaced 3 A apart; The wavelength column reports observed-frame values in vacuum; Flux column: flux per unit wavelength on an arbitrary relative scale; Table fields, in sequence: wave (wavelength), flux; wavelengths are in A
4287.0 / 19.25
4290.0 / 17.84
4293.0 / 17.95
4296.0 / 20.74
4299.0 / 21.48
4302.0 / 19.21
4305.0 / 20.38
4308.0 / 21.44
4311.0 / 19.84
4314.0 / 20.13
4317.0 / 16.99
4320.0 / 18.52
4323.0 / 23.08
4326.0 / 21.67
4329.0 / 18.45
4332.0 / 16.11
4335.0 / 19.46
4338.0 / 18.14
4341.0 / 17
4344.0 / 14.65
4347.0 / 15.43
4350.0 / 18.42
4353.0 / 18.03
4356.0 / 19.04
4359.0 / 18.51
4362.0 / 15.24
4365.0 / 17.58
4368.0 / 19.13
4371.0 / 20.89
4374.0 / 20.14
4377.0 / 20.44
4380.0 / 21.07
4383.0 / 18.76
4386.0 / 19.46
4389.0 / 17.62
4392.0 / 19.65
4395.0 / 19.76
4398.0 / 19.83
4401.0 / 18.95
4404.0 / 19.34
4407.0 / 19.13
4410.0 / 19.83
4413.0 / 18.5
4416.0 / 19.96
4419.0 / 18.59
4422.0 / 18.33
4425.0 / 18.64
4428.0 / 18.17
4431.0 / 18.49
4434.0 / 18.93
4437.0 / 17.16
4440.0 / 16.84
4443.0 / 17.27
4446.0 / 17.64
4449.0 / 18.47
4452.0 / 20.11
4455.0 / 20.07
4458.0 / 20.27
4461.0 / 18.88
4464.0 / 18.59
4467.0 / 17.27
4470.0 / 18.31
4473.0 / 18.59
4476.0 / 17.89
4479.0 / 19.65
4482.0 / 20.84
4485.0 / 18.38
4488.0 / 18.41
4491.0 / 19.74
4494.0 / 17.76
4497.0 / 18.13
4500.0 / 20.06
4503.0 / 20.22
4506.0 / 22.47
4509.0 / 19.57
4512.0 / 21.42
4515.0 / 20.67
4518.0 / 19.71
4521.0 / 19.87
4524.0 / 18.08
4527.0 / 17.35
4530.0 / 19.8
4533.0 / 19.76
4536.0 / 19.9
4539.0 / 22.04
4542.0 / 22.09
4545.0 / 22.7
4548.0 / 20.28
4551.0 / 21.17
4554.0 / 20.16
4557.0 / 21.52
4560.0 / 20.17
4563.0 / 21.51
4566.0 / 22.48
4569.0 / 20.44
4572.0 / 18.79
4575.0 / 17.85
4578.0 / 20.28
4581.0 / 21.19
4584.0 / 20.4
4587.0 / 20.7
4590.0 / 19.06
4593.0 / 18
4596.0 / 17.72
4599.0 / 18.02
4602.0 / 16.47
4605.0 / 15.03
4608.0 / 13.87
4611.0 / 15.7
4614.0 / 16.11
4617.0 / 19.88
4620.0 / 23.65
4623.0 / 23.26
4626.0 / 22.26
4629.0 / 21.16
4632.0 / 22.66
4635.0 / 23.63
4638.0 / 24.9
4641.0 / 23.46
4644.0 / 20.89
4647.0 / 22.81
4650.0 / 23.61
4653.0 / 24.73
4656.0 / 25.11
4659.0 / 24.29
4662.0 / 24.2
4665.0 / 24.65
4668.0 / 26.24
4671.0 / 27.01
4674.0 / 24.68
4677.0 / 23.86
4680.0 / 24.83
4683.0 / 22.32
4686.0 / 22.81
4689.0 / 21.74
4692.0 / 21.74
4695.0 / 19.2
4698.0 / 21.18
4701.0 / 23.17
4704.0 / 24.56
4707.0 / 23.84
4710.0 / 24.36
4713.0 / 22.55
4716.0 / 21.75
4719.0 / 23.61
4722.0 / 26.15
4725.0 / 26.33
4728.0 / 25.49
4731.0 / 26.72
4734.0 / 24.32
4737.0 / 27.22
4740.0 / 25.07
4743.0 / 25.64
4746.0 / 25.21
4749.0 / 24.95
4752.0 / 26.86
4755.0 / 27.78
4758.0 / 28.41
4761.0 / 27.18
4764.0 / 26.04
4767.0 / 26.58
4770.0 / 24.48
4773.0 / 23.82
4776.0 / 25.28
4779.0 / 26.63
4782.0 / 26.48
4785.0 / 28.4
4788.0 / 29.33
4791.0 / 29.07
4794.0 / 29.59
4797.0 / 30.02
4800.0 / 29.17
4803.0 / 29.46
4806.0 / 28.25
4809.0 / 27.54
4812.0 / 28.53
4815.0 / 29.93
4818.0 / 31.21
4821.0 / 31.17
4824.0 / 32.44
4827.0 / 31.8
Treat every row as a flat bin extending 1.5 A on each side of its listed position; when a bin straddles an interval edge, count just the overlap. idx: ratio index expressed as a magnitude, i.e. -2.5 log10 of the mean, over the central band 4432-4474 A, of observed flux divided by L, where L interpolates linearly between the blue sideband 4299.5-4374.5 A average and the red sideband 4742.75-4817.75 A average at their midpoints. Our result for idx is 0.14 mag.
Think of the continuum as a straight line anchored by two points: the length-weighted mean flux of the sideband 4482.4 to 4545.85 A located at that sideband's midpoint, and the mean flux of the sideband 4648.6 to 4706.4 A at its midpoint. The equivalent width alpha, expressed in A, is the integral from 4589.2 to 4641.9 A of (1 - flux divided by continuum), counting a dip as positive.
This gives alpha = 6.2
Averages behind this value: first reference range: 19.9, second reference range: 23.7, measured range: 19.7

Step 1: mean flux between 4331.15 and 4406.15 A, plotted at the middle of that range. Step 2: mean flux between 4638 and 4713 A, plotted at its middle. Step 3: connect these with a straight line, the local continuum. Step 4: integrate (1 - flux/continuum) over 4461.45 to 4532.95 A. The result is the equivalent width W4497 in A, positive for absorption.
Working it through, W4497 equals 4.80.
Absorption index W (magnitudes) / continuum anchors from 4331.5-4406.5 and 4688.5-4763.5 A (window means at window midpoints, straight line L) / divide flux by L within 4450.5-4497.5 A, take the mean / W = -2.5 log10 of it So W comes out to 0.077 mag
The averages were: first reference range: 18.5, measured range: 18.9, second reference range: 24.7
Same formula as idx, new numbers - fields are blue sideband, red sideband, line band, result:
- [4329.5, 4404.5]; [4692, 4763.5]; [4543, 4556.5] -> 0.03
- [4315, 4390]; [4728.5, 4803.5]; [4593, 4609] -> 0.39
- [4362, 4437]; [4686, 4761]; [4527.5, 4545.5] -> 0.03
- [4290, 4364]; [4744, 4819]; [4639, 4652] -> 0.09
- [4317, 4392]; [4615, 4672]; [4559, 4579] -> 0.10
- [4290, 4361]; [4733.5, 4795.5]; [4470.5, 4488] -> 0.14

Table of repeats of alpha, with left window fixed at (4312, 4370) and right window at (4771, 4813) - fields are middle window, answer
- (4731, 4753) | 0.97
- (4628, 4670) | 1.77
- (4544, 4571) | 2.11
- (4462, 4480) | 2.28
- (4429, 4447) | 2.28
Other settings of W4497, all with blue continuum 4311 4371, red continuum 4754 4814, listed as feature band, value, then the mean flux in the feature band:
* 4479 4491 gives 1.1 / 19.3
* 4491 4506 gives 1.5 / 19.5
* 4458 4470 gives 1.4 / 18.5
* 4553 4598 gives 6.2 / 20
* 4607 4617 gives 3.3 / 16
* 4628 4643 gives 0.8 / 23.2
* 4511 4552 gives 3.7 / 20.3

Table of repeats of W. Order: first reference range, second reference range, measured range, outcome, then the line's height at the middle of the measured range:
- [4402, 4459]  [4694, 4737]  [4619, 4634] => -0.013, 22.3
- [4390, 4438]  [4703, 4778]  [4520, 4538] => 0.110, 21.2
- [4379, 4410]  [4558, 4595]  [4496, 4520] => -0.028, 19.8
